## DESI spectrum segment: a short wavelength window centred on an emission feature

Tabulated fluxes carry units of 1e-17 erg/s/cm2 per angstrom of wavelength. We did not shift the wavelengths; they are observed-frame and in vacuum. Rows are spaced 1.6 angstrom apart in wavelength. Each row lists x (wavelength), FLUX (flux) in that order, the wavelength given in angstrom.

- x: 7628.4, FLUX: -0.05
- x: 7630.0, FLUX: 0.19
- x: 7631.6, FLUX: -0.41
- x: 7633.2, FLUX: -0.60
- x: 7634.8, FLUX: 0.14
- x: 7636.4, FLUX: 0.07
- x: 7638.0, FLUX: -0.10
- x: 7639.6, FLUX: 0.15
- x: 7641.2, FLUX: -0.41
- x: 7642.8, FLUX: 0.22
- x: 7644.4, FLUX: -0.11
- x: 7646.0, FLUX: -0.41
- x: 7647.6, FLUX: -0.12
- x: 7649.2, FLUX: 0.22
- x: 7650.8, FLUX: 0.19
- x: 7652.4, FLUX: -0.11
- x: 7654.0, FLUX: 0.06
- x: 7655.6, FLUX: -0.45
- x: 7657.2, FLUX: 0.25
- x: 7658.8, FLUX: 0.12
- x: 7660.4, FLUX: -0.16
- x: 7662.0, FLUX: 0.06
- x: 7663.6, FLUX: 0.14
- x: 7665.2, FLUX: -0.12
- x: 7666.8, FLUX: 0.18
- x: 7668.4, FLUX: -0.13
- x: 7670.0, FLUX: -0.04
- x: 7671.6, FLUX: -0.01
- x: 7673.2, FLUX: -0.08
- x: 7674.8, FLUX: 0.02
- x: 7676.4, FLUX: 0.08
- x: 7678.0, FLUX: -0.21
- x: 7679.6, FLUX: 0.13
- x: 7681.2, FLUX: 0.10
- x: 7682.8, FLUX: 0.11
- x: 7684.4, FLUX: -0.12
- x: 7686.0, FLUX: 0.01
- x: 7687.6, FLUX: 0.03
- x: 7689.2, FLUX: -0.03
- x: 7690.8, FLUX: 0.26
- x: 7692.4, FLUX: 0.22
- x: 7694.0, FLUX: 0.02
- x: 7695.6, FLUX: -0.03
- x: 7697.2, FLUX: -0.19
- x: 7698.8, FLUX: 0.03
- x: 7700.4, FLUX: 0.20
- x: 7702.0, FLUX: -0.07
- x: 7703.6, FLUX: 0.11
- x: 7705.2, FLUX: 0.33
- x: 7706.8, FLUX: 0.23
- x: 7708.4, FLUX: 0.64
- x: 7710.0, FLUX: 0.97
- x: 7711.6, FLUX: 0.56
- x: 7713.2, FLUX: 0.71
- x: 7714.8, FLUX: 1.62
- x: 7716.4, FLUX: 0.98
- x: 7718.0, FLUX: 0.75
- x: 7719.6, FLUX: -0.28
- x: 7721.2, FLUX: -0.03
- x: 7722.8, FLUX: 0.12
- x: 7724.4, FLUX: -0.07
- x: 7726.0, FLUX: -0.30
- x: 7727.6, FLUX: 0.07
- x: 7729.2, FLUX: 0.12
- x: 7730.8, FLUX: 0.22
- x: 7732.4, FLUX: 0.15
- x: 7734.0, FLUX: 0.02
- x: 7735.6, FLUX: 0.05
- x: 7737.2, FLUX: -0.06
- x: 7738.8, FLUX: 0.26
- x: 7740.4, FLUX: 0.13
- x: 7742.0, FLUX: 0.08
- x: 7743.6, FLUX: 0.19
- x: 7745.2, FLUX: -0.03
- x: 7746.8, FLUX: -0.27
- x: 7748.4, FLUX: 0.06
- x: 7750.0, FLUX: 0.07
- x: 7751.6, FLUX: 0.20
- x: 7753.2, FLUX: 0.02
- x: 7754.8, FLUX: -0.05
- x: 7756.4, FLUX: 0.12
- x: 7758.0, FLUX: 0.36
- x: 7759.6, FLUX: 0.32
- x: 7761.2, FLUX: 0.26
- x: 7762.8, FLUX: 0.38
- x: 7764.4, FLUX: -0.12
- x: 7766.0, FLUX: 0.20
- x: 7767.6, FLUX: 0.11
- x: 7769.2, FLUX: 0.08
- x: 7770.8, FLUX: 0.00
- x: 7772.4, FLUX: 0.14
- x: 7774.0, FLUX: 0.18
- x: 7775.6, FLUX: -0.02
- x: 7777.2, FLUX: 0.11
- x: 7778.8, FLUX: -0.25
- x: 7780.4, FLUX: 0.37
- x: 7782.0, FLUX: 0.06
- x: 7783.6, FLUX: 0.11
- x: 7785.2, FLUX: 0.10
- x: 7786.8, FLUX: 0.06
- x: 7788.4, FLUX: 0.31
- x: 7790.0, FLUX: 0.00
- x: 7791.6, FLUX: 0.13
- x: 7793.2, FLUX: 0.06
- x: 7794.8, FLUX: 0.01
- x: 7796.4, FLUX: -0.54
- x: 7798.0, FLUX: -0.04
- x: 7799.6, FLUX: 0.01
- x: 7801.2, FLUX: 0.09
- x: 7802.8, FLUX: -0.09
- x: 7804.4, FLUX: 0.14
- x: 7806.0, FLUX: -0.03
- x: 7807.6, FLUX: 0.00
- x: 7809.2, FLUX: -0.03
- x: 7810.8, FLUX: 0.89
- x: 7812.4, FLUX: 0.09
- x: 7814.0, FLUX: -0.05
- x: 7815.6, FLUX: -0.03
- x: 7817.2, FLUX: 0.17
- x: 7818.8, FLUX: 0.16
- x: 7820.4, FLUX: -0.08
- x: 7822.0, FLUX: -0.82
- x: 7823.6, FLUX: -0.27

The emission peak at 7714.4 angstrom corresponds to [O II] 3727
